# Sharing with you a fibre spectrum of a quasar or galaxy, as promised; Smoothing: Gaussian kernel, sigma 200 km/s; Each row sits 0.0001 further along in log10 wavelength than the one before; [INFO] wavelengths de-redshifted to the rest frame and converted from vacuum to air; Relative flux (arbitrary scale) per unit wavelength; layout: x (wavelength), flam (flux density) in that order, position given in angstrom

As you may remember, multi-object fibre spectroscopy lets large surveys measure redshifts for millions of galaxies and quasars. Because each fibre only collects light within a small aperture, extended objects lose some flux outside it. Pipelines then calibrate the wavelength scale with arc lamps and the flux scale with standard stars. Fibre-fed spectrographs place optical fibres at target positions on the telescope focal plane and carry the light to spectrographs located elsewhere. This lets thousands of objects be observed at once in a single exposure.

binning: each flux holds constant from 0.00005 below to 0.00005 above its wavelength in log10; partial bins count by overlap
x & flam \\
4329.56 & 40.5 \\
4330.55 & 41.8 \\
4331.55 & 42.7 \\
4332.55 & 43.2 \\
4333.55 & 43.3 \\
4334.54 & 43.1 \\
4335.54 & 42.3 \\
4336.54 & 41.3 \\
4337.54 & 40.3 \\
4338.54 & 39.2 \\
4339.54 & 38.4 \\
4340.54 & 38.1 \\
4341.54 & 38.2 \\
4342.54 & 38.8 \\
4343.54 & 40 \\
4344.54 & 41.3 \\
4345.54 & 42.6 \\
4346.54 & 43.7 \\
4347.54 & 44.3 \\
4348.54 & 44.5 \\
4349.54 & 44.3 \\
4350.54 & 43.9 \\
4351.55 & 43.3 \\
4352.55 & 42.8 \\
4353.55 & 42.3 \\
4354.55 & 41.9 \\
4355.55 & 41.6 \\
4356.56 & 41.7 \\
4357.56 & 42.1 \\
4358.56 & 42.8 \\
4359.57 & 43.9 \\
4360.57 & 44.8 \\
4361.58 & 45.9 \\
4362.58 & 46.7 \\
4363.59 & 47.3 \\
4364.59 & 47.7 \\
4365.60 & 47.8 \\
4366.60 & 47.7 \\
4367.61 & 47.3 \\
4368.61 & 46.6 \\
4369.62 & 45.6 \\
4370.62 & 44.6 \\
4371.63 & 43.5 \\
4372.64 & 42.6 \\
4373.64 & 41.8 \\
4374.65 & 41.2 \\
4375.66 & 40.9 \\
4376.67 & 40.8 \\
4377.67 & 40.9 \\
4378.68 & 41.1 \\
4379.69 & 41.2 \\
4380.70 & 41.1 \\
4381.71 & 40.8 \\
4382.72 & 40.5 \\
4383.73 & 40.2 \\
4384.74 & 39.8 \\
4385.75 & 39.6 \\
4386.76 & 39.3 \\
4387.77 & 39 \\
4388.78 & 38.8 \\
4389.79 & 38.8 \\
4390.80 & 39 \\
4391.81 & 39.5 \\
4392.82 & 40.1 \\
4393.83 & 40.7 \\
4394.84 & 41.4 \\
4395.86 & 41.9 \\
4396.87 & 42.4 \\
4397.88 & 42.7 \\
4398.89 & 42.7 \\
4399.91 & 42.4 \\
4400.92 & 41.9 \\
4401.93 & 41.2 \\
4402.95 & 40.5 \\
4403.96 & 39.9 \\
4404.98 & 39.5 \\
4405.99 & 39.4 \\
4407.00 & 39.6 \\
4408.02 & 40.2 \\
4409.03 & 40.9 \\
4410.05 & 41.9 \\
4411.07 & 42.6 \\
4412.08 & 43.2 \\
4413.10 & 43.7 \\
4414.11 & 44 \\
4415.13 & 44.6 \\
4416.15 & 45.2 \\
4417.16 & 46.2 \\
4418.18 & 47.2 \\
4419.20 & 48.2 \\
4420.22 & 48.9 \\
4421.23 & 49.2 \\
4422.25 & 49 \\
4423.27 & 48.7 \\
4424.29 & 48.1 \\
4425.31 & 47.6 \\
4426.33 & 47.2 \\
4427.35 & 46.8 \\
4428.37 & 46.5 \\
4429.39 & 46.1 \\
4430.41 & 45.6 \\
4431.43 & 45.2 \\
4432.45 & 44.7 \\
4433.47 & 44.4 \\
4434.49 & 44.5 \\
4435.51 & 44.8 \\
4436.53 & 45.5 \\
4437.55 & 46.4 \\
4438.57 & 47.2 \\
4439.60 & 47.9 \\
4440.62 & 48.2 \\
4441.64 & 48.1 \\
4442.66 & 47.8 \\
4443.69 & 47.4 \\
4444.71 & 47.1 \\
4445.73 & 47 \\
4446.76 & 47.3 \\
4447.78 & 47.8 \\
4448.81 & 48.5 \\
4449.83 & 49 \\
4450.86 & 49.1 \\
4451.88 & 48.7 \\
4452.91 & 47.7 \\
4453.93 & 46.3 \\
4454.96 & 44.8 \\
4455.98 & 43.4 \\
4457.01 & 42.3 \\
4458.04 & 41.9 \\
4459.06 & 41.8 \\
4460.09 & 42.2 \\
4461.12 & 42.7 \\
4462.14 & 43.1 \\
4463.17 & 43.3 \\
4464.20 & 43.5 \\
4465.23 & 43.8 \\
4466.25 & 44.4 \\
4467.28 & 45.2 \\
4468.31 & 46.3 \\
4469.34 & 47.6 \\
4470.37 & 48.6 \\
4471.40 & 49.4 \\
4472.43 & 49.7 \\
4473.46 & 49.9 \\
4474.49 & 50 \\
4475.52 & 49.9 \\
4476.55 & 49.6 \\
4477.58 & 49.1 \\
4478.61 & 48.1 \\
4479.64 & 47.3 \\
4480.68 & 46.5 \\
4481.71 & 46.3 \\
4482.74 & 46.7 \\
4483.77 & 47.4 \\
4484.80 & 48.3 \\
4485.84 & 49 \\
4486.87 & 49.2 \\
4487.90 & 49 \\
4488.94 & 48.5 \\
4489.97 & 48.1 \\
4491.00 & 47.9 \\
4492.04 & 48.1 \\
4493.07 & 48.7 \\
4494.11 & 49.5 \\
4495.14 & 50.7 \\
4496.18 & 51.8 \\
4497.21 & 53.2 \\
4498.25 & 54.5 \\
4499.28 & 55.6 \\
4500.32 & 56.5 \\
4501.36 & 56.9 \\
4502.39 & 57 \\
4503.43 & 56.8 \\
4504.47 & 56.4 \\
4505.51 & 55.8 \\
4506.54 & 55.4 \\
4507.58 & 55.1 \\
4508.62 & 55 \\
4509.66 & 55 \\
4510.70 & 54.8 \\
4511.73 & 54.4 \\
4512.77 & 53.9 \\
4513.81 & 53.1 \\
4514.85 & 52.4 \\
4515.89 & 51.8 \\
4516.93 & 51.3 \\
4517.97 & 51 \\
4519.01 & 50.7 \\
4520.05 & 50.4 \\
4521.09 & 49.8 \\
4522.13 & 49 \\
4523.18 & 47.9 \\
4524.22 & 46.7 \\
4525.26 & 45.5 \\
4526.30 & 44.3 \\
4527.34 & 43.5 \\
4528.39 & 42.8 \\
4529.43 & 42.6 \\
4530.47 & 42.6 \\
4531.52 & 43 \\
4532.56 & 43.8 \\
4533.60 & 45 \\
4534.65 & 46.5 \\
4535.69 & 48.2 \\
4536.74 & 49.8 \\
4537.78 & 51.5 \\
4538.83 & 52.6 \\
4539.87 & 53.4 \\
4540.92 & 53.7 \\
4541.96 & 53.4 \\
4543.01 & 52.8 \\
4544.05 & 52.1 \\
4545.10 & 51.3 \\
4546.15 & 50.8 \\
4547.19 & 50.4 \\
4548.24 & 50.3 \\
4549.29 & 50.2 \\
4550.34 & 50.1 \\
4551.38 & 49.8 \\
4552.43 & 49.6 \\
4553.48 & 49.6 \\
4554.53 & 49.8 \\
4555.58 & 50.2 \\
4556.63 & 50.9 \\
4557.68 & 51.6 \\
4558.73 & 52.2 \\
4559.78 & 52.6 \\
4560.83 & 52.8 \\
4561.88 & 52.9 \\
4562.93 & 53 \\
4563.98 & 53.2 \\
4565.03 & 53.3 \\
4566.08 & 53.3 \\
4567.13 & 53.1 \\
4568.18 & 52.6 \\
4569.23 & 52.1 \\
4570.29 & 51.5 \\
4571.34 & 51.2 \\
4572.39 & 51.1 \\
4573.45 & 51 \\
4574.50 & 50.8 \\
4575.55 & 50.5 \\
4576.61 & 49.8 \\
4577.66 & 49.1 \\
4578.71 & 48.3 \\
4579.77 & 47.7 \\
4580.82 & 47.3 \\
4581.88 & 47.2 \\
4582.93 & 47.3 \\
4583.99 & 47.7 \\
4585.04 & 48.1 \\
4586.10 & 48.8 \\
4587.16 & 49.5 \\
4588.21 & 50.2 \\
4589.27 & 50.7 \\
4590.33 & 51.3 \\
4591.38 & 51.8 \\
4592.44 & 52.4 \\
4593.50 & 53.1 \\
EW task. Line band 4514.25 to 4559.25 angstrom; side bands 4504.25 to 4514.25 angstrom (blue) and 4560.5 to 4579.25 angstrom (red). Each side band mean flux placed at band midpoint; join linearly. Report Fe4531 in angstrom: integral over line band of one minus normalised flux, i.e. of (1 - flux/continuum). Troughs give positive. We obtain 3.5 angstrom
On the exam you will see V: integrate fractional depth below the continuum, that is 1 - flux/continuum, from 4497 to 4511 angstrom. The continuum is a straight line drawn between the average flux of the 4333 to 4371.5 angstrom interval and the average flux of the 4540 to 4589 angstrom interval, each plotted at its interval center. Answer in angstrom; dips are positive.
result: -2.0 angstrom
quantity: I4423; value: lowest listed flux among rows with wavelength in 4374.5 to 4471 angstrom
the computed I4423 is 38.8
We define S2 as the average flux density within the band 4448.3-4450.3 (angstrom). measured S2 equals 48.9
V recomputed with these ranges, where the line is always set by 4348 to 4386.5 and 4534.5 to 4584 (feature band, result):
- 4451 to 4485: 0.7 angstrom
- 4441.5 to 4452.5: -0.4 angstrom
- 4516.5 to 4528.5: 0.4 angstrom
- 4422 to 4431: -0.3 angstrom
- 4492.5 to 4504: -1.2 angstrom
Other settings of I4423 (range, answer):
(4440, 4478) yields 41.8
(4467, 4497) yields 45.2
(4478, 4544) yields 42.6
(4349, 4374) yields 41.6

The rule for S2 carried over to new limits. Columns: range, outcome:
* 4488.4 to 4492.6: 48.2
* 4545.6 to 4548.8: 50.5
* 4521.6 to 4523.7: 48.3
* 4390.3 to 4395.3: 40.2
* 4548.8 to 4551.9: 50.1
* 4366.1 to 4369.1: 47.3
